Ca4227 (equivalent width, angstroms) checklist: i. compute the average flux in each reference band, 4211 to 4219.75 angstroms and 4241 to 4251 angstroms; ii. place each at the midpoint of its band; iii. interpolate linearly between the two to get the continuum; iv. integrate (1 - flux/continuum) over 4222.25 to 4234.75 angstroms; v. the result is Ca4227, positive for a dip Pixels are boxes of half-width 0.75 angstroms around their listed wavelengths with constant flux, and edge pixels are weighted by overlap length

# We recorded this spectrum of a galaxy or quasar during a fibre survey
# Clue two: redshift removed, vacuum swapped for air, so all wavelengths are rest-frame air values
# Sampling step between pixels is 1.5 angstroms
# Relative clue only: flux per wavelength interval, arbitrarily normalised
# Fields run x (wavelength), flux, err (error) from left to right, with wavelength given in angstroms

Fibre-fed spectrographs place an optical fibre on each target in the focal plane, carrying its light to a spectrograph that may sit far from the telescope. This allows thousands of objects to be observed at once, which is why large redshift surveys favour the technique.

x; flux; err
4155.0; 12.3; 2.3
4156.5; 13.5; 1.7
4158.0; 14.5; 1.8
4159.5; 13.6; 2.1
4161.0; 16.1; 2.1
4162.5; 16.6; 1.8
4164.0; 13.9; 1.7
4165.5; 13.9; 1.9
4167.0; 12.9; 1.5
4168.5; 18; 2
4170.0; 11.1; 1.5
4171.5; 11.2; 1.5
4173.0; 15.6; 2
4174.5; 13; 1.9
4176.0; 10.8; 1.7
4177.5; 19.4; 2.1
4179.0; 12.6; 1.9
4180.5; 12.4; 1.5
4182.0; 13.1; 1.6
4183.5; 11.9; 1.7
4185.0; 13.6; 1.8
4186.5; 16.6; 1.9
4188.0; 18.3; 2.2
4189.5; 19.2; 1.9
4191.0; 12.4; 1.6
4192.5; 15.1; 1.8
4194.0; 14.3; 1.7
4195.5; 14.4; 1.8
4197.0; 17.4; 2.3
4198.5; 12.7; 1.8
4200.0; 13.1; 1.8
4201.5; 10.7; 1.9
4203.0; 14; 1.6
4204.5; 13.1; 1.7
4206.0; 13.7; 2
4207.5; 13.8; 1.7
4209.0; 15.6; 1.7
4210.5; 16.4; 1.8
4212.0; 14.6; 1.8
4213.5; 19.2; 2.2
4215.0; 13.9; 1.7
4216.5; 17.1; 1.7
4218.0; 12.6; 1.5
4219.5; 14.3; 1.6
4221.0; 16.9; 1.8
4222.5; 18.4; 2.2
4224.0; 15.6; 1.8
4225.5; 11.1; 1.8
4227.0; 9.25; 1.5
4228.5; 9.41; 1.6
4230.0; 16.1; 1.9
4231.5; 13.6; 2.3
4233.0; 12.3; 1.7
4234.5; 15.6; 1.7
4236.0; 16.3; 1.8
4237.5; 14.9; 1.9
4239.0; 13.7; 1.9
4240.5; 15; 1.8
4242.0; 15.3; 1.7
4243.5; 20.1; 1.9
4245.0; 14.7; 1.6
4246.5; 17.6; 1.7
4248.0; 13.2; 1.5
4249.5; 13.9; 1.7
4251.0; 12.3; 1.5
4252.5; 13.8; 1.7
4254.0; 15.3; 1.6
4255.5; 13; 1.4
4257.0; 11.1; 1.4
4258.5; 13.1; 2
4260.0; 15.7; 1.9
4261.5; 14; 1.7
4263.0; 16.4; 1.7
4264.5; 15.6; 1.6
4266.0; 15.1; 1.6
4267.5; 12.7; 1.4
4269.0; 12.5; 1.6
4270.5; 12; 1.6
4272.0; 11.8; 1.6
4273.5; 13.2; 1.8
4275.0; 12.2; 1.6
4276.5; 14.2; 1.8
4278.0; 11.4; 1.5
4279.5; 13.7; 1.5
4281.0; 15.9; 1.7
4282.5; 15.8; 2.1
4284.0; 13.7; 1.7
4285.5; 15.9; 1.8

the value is 1.8 angstroms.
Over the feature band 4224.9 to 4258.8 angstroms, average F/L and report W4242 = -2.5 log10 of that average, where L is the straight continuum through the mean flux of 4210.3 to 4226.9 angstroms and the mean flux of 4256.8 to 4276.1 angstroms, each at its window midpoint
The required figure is 0.03 mag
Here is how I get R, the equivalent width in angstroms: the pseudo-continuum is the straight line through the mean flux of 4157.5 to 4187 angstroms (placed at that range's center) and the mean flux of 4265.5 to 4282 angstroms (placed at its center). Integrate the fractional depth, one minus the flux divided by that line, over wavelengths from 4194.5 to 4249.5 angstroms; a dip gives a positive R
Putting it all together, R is -4.0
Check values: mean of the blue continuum 14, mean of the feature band 14.6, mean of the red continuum 13.2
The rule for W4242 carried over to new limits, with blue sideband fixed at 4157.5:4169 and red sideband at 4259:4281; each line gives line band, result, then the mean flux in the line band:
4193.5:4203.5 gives 0.05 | 13.8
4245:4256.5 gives -0.02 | 14.1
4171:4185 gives 0.10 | 13.4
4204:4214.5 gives -0.06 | 15.2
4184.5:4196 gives -0.07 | 15.6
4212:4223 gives -0.12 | 15.9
